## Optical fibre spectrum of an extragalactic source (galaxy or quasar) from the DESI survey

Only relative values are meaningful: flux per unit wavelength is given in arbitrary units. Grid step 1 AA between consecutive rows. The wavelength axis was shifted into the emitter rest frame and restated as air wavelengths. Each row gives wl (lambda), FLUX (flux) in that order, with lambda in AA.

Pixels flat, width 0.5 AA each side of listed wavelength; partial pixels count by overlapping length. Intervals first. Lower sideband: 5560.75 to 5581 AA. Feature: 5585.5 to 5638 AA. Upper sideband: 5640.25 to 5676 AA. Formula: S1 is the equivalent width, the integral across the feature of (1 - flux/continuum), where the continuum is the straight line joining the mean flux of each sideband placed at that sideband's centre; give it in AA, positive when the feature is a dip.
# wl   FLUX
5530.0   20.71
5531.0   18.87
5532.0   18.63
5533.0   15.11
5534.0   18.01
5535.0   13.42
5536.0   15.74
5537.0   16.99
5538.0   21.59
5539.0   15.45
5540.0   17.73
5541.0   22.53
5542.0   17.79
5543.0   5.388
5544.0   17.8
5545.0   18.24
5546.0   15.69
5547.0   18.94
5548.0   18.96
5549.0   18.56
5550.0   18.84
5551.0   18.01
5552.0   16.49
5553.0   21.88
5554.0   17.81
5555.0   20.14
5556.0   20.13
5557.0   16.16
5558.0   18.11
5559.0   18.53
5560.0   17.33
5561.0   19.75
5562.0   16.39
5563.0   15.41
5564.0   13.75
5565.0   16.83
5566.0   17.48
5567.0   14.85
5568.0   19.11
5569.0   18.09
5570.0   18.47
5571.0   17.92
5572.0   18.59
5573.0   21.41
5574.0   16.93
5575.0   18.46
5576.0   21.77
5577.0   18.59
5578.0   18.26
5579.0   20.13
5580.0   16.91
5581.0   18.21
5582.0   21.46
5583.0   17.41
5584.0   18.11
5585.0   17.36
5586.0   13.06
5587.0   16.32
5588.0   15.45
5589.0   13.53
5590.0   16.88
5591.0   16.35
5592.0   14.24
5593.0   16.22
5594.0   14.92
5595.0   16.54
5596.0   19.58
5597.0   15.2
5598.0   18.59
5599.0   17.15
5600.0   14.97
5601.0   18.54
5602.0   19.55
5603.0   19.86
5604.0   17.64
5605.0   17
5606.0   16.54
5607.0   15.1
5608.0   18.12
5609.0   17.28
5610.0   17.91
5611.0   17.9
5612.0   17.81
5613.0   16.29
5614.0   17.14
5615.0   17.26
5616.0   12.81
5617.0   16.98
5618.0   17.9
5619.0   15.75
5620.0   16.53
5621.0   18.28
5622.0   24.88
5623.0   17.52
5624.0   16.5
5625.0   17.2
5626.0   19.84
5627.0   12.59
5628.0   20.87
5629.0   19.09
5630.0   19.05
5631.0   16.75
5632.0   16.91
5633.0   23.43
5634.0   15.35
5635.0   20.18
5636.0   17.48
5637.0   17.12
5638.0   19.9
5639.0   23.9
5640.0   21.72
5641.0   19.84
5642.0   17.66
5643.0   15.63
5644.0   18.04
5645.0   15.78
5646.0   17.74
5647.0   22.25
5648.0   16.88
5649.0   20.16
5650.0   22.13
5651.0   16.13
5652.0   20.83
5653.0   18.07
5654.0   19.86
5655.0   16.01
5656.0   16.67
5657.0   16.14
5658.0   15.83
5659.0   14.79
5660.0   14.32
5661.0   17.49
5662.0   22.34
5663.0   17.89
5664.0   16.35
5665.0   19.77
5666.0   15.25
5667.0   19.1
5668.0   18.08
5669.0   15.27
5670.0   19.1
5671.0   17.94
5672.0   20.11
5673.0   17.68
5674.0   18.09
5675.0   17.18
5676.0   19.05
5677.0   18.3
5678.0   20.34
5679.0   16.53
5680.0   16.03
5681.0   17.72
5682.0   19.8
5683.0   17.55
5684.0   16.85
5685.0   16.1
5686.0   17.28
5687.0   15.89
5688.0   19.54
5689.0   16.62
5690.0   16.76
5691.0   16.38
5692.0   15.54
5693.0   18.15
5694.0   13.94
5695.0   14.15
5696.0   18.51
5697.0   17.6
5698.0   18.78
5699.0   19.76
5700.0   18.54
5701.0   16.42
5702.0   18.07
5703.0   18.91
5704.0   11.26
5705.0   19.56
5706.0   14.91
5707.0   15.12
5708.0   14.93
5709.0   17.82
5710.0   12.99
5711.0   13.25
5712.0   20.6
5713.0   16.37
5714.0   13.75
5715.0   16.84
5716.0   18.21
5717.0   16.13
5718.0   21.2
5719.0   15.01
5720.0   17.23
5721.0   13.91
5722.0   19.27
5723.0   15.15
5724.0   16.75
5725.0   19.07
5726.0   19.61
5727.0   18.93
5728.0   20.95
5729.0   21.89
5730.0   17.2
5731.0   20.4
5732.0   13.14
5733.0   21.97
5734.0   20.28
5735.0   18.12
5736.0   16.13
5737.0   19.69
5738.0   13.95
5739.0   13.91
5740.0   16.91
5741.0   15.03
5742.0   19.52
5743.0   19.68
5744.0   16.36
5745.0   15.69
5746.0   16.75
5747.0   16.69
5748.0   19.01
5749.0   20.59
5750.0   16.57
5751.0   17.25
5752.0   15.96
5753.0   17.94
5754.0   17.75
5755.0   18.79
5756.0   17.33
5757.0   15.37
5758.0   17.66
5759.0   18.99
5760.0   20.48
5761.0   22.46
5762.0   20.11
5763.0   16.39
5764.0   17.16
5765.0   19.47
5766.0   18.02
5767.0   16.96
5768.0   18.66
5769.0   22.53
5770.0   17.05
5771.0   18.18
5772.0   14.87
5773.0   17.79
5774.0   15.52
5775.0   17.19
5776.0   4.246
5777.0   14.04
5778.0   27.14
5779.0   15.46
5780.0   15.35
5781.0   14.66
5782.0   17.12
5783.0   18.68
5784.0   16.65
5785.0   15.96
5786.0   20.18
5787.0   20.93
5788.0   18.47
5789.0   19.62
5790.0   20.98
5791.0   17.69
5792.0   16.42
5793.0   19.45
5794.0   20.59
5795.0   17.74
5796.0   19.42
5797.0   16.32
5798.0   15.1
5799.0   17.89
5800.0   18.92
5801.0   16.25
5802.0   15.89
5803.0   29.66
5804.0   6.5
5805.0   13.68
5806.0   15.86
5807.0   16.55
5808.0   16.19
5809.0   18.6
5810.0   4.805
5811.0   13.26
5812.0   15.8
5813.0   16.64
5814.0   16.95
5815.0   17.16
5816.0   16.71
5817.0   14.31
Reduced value 2.0 AA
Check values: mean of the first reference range 17.9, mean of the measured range 17.3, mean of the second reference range 17.9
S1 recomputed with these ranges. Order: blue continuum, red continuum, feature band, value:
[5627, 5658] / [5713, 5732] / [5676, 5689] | 0.3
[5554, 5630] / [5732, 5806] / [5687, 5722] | 1.7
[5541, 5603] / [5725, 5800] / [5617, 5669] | -1.7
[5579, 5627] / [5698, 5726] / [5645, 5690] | -2.4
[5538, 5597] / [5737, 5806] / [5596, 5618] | 0.4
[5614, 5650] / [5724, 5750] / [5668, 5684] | 0.2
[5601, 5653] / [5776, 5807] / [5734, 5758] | 0.6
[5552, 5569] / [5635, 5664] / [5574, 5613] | 1.3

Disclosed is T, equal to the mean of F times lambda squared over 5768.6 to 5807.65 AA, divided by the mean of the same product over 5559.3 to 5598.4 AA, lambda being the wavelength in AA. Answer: 1.08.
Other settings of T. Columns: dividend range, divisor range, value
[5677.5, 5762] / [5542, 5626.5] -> 1.05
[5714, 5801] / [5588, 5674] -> 1.04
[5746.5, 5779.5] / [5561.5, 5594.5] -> 1.10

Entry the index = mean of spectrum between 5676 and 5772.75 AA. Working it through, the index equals 17.5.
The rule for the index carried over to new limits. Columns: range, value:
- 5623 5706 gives 17.8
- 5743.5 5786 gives 17.4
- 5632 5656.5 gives 18.8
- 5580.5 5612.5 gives 17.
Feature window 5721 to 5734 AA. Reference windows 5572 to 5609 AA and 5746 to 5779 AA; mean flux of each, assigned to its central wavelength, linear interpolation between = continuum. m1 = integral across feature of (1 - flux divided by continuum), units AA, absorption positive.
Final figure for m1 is -0.7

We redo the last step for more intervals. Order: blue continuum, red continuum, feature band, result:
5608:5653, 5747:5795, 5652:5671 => 0.74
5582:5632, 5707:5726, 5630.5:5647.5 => -1.81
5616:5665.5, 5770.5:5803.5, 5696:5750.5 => 1.73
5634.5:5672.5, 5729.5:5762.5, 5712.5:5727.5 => 0.65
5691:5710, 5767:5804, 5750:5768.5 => -0.79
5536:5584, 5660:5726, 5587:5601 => 1.23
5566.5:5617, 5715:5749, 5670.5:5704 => 0.22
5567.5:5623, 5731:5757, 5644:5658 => -0.62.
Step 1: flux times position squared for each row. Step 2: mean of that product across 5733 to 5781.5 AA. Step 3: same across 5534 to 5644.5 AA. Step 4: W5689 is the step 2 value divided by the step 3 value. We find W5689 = 1.05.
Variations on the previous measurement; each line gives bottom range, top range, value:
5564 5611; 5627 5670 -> 1.07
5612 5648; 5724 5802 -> 1.03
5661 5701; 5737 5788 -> 1.02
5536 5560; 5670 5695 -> 1.03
